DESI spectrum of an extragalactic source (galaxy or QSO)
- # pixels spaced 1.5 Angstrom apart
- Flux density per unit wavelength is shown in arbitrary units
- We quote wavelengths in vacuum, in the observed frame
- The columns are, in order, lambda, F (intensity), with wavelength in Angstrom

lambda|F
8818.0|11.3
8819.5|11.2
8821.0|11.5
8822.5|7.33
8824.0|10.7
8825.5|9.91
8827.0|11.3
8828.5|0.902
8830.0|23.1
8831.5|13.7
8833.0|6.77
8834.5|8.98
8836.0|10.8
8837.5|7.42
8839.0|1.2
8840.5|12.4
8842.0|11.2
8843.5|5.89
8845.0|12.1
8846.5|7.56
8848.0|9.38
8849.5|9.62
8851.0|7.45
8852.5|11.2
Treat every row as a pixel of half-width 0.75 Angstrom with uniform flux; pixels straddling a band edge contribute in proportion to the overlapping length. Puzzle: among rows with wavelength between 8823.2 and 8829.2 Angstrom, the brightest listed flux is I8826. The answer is 11.3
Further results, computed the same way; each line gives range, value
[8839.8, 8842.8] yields 12.4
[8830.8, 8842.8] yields 13.7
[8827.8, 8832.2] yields 23.1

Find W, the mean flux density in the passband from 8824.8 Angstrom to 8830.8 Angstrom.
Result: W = 11.3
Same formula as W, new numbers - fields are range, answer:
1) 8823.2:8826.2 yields 10.3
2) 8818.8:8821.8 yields 11.3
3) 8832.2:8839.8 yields 7.11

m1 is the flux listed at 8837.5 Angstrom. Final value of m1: 7.42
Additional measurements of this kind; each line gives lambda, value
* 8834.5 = 8.98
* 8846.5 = 7.56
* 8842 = 11.2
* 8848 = 9.38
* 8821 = 11.5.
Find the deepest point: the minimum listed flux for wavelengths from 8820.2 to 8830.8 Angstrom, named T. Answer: 0.902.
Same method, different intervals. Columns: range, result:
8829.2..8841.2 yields 1.2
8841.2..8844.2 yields 5.89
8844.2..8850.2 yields 7.56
